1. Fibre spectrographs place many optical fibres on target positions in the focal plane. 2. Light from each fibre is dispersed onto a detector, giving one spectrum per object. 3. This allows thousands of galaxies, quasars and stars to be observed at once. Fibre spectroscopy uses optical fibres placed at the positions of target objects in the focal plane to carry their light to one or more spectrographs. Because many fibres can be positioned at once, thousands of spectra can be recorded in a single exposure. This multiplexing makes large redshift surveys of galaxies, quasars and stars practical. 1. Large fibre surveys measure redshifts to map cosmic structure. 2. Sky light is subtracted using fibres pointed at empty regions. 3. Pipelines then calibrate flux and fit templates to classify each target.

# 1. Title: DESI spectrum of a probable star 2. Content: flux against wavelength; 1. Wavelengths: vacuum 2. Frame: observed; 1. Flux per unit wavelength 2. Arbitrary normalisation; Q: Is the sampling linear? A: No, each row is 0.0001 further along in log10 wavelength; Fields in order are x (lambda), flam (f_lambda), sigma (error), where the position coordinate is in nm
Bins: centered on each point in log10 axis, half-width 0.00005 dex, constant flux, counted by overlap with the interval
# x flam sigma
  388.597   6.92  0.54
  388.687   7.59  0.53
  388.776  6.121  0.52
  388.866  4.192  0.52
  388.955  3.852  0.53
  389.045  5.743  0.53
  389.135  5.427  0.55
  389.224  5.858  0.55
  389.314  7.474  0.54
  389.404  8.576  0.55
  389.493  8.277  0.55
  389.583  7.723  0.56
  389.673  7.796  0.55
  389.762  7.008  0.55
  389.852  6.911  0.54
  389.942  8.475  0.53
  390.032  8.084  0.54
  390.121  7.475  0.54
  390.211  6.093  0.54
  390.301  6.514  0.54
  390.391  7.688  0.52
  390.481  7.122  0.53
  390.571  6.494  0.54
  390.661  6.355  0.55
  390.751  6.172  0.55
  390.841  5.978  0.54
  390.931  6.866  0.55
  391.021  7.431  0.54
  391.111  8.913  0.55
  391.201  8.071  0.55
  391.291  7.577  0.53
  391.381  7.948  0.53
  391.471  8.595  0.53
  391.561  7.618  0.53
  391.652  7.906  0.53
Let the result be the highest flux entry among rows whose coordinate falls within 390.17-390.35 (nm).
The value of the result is 6.514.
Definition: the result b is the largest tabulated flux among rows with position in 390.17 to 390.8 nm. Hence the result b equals 7.688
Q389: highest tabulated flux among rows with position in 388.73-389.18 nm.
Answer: 6.121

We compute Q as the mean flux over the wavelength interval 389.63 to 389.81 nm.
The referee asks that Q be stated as 7.41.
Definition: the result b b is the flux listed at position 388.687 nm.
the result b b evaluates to 7.59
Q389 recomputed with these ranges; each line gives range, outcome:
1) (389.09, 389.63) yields 8.576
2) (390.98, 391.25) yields 8.913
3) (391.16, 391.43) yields 8.071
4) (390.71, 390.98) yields 6.866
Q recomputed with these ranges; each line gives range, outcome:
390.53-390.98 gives 6.38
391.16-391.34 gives 7.83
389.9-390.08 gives 8.29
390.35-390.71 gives 6.89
